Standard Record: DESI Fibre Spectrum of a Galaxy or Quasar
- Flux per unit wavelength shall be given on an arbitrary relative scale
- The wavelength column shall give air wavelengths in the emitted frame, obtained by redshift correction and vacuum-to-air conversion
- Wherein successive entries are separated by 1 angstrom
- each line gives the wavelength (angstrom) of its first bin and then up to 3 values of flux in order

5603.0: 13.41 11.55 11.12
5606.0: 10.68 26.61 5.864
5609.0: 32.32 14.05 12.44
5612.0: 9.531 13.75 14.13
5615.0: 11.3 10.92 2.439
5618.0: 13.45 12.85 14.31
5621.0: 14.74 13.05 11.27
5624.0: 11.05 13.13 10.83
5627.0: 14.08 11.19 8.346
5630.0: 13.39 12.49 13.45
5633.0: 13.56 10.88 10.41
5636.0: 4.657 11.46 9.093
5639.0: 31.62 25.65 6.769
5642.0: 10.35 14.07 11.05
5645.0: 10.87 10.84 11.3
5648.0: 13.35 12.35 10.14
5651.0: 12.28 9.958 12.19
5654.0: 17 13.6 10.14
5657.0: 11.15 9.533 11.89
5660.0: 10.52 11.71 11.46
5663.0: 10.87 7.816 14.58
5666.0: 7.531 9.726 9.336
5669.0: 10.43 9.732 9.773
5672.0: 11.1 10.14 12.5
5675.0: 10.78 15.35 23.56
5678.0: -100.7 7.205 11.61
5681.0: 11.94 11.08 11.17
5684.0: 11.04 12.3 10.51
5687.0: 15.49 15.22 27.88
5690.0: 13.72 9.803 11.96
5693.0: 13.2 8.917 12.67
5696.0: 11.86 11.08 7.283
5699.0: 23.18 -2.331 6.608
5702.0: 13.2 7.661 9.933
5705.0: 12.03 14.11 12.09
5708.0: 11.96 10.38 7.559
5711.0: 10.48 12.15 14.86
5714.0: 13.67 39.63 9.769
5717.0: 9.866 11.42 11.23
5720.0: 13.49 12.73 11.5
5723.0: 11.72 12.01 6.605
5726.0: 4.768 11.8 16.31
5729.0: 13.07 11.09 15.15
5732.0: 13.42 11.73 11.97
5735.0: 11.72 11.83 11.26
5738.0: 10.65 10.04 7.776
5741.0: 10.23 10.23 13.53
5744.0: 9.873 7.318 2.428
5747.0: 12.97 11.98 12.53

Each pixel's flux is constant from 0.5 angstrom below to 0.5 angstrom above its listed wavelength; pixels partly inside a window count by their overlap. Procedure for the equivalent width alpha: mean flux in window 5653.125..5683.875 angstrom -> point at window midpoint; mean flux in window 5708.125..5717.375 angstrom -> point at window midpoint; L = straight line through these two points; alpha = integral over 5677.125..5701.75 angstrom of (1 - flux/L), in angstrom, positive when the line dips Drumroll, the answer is 9.1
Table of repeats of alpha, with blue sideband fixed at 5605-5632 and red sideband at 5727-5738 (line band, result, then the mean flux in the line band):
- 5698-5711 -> 2.4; 10.4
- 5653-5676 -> 3.1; 11.1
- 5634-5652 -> 0.4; 12.6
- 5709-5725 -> -0.6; 13.2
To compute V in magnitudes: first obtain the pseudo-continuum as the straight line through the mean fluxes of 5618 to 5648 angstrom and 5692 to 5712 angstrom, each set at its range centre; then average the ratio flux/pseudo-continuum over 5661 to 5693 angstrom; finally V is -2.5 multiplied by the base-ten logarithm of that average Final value 0.29 mag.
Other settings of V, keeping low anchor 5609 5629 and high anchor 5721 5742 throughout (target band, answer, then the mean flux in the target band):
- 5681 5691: -0.19 mag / 13.9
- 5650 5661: 0.03 mag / 11.7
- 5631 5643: -0.10 mag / 13.4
